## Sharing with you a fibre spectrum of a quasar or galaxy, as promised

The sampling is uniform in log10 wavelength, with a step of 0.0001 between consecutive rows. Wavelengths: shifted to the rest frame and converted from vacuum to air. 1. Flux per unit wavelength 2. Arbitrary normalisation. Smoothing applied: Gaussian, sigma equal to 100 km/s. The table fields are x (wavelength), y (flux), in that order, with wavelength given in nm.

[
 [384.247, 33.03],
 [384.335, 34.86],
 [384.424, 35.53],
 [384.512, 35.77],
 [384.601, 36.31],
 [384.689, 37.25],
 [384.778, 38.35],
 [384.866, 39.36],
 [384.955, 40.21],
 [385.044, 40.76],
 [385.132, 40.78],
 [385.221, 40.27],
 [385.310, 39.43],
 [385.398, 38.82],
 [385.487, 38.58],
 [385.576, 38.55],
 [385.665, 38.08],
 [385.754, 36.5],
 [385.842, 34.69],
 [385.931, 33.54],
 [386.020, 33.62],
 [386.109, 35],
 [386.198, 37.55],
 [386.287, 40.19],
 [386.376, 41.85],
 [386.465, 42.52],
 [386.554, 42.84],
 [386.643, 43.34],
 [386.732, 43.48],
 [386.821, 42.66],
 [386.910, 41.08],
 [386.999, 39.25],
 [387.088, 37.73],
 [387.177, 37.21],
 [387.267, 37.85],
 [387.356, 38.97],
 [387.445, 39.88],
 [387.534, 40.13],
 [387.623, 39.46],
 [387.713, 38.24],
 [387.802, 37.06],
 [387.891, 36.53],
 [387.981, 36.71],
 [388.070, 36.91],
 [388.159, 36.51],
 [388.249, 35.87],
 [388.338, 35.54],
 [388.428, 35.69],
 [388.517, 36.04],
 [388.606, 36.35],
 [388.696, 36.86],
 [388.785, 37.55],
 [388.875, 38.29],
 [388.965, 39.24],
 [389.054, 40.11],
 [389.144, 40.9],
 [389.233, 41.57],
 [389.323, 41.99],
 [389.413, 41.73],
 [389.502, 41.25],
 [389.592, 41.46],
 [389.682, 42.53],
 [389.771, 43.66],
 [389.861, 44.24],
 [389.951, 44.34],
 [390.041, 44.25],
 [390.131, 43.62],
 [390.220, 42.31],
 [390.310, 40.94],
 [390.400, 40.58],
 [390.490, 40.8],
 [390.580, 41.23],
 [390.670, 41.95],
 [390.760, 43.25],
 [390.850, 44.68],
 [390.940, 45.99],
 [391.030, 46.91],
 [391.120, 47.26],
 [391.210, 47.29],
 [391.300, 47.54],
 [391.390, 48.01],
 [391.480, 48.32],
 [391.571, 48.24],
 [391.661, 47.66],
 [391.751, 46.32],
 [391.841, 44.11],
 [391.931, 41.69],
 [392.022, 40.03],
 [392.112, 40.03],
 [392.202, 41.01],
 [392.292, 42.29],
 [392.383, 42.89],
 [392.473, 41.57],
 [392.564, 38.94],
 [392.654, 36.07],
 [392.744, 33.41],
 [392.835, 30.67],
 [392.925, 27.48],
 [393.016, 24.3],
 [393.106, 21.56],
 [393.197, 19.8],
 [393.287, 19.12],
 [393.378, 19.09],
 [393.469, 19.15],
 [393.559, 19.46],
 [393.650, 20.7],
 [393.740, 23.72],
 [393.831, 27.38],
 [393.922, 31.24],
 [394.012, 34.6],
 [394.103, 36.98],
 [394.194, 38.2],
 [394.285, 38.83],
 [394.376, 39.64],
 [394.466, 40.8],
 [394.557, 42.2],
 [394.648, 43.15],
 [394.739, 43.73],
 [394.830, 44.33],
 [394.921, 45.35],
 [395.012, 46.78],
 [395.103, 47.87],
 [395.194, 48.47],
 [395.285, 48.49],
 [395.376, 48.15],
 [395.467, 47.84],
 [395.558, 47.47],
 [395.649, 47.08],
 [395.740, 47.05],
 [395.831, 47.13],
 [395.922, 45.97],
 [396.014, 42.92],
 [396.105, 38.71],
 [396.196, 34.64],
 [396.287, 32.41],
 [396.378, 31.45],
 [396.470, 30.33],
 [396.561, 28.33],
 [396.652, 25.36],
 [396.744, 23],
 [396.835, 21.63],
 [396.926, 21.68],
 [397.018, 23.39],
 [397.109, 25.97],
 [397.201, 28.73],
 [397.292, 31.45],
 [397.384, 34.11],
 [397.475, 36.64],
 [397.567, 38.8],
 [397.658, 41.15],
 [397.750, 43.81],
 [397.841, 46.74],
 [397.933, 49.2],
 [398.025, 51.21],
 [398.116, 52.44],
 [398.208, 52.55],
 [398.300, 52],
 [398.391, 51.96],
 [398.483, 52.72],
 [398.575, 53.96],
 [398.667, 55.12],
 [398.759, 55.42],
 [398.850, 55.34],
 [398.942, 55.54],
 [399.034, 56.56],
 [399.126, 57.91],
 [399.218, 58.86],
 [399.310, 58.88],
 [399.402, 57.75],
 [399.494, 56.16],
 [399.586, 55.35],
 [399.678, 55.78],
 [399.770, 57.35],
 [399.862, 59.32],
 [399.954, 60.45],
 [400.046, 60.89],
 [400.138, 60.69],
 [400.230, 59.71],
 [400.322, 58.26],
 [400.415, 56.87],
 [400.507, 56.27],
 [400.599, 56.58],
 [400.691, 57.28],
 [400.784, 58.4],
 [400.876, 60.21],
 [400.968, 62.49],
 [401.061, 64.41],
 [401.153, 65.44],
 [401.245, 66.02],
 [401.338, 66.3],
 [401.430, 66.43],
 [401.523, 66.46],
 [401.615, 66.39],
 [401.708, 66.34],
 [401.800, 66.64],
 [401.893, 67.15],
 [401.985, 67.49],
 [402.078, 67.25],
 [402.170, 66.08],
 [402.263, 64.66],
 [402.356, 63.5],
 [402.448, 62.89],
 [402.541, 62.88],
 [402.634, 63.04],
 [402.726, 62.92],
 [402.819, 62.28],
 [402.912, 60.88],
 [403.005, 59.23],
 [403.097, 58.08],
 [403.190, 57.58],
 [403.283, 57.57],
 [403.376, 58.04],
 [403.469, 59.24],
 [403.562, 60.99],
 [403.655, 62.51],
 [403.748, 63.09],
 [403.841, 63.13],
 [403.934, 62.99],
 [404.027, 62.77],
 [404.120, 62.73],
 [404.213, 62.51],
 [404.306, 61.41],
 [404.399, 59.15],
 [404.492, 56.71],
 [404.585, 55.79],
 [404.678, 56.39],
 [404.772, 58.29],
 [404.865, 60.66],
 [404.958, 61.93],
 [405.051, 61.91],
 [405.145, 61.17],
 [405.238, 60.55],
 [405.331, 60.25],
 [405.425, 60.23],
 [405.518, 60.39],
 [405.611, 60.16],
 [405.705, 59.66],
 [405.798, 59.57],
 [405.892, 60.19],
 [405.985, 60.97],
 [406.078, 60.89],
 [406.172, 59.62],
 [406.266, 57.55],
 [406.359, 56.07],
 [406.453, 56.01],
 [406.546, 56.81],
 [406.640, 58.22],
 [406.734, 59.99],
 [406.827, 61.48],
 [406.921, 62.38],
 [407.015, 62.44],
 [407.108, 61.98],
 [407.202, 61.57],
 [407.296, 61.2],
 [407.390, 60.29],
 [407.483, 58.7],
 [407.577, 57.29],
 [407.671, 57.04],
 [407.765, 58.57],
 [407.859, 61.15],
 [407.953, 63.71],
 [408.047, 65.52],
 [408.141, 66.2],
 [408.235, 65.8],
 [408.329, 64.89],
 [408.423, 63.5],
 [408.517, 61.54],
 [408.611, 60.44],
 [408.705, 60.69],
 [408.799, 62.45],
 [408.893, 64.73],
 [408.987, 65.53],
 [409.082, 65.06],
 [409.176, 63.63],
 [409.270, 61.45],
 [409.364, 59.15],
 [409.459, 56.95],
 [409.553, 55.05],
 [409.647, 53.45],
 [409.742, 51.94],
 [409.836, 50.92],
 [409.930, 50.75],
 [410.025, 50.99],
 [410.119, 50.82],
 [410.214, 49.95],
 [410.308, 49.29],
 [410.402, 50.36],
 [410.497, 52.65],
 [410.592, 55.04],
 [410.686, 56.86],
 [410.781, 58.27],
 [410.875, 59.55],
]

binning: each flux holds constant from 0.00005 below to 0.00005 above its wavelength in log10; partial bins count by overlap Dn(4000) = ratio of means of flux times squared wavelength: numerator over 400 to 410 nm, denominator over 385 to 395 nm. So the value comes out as 1.70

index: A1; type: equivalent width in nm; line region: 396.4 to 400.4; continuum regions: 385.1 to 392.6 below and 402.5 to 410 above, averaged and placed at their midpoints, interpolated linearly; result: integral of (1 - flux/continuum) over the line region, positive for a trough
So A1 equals 0.38 nm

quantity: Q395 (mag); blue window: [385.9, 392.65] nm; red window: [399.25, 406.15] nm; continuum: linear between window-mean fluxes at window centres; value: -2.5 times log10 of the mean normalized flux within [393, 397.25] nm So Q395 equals 0.39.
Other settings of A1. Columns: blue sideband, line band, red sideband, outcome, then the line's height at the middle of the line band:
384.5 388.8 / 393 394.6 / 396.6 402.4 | 0.62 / 46.6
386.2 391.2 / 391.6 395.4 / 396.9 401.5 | 0.80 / 46.1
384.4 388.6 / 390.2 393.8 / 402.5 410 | 0.56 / 44.4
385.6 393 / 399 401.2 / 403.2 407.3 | -0.21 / 53.7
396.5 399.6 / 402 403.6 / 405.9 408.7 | -0.27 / 52.7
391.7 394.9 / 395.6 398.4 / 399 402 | 0.59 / 47.9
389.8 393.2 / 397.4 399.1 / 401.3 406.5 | 0.08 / 52.2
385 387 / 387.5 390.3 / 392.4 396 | -0.09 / 38.3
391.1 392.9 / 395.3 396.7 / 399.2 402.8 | 0.30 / 51.1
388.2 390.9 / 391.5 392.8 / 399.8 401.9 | 0.11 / 45.5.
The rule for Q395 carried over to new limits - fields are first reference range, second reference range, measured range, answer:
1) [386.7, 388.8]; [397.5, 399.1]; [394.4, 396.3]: 0.064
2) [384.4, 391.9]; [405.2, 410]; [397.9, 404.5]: -0.121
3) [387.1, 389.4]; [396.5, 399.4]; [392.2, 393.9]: 0.383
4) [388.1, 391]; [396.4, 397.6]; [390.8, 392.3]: -0.206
